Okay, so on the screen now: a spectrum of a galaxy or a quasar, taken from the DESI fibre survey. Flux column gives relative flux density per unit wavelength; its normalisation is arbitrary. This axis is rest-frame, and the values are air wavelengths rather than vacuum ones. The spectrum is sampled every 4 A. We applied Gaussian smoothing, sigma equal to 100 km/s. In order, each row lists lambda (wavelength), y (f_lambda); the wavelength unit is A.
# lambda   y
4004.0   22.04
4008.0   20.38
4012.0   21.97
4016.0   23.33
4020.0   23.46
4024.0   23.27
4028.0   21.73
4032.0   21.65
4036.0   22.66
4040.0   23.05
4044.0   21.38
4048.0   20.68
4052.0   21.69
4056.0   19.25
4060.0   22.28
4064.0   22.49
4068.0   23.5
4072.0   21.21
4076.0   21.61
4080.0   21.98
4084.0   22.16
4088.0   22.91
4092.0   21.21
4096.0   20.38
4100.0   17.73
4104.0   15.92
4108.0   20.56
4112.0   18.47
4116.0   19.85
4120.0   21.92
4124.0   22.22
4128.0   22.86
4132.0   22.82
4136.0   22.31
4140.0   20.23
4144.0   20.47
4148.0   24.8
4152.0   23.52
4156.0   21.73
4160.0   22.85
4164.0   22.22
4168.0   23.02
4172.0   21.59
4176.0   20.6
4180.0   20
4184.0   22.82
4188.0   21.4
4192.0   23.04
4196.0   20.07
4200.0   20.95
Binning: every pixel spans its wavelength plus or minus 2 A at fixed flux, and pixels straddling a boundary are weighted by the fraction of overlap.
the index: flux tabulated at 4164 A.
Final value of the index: 22.22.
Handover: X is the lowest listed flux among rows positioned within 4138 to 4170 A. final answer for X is 20.23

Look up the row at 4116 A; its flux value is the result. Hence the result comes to 19.85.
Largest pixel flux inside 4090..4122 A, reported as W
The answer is 21.92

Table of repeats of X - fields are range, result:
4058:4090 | 21.21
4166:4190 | 20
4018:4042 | 21.65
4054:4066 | 19.25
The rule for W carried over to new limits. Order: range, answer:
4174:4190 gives 22.82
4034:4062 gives 23.05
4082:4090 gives 22.91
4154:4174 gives 23.02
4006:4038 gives 23.46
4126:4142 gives 22.86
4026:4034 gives 21.73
